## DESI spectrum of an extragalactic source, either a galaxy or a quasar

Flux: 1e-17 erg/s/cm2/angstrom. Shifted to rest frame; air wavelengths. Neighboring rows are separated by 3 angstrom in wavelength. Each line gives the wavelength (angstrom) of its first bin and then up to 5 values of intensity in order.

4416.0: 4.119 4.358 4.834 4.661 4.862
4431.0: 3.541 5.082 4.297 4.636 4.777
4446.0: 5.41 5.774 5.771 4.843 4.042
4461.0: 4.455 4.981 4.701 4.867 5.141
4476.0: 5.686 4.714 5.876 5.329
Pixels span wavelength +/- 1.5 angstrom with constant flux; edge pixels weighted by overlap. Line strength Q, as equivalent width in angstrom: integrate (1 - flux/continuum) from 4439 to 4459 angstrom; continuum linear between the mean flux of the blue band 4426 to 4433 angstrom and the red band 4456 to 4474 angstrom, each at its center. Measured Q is -2.48 angstrom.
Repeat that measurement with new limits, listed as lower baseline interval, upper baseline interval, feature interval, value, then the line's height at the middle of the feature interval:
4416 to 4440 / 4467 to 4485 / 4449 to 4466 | 0.1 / 4.94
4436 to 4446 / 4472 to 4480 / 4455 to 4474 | 1.3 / 5.05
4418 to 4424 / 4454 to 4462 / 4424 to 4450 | -1.3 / 4.53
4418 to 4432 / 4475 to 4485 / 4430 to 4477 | 0.7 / 4.96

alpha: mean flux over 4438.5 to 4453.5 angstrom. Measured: 5.27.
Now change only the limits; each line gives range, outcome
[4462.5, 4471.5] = 4.85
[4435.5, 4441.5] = 4.47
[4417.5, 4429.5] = 4.68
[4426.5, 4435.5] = 4.5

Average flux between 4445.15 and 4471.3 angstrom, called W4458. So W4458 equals 4.97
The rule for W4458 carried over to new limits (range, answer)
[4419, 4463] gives 4.77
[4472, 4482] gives 5.29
